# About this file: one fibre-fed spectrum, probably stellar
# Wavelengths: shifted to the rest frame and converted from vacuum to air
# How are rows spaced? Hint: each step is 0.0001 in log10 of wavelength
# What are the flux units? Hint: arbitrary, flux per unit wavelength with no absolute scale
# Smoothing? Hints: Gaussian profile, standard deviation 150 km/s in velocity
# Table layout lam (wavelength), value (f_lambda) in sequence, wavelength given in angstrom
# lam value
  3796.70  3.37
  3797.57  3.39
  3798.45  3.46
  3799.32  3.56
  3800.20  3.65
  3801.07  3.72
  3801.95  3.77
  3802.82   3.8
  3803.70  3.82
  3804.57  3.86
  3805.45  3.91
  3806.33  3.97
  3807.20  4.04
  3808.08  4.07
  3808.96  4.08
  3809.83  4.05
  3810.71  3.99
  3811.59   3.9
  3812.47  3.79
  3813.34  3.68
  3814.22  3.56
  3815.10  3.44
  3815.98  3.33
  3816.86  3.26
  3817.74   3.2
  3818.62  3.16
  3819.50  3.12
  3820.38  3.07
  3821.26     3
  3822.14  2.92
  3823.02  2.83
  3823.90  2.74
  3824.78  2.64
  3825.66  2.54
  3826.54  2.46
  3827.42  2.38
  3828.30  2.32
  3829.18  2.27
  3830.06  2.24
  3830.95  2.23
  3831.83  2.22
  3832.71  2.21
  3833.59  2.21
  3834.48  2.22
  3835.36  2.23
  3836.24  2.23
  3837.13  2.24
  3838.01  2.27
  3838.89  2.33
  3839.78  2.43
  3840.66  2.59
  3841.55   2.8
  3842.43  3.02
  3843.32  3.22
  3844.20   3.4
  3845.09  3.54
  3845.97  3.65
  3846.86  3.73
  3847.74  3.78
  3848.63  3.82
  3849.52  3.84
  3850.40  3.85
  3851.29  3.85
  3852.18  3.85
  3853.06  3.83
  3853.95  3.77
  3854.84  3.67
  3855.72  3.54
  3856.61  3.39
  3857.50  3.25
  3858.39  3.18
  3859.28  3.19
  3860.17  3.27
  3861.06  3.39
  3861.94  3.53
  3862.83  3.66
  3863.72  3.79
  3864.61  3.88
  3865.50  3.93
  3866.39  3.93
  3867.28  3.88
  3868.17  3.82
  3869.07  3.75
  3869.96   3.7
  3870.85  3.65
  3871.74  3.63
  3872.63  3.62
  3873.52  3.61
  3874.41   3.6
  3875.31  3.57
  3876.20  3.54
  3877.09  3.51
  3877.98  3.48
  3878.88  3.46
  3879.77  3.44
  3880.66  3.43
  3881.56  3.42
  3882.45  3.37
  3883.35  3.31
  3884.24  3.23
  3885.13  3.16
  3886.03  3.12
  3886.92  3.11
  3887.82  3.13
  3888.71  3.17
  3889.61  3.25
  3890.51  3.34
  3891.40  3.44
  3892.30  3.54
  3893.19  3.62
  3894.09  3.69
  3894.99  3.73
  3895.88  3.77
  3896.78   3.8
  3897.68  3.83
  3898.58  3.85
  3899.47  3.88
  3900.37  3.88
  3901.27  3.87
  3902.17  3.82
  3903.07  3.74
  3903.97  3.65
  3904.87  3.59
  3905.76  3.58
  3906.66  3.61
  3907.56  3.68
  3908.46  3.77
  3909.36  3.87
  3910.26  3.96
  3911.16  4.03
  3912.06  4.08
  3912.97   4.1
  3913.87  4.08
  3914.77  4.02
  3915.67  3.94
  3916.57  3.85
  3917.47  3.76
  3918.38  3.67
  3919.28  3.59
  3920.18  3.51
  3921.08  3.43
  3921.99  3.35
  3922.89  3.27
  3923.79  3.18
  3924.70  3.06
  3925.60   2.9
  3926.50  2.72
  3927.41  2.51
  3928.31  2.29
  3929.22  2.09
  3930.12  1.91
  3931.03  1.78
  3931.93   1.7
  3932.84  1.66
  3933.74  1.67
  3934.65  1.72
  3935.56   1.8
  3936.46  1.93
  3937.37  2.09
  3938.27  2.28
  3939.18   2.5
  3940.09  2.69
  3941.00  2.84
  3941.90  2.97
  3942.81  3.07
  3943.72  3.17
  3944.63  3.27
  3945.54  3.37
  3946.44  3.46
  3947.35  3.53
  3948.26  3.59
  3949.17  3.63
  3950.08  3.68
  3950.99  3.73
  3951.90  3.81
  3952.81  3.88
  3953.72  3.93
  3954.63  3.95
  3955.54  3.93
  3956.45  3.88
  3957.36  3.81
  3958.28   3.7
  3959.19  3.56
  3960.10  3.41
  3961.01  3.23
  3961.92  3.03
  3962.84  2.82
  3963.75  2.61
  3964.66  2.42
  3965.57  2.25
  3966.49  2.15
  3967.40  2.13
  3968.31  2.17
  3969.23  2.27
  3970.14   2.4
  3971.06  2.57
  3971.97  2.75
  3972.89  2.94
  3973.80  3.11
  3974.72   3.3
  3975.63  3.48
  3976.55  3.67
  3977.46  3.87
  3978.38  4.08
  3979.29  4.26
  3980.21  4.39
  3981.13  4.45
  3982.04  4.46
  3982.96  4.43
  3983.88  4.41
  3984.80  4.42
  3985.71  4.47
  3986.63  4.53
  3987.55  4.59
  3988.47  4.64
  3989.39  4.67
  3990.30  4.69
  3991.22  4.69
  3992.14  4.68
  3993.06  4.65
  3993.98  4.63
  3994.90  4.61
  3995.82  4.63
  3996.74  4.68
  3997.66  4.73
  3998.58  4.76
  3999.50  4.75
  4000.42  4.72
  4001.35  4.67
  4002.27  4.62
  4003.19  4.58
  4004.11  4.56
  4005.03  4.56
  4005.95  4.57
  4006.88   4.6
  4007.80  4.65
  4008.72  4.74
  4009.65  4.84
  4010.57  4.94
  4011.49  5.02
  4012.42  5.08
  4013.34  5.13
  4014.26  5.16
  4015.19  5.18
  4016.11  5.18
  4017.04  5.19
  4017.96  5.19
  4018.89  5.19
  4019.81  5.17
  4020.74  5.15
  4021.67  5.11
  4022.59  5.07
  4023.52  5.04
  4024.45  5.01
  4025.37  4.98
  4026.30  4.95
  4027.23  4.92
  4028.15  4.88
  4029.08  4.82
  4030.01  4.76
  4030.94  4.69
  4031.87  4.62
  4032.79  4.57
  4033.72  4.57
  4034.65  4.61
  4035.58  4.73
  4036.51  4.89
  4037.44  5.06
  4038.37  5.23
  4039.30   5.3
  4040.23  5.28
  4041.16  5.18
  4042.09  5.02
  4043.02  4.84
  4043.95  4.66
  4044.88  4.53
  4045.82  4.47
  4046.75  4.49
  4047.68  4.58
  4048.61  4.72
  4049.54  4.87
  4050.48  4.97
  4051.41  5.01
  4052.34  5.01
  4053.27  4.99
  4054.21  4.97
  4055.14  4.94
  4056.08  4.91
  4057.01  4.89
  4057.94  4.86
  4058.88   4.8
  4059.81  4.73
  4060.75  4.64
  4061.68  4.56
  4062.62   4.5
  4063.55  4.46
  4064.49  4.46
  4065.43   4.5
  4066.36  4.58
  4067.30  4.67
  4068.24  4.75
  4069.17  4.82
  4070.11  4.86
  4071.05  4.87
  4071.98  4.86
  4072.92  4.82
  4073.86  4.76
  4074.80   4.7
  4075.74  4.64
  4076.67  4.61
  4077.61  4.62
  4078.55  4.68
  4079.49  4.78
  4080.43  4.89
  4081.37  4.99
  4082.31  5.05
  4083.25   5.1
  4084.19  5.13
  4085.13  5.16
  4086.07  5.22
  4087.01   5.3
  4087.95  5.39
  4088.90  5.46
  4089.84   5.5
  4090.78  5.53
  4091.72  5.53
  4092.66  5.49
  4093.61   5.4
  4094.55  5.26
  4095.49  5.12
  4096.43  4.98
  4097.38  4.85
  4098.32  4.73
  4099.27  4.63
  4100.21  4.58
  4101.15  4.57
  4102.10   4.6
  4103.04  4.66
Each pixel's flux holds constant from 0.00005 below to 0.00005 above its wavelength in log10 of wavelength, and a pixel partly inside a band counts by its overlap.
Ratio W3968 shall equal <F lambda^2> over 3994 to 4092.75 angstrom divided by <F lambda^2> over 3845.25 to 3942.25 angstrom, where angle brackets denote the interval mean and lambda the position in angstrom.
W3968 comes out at 1.56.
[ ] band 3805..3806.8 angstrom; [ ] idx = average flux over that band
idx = 3.94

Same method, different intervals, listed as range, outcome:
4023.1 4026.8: 4.99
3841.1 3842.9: 2.9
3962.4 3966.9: 2.45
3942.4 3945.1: 3.17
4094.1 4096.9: 5.13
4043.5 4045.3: 4.6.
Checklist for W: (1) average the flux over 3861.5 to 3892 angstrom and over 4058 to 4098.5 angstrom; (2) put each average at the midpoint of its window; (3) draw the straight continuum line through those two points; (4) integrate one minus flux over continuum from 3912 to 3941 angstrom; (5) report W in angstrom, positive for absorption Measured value 7.7 angstrom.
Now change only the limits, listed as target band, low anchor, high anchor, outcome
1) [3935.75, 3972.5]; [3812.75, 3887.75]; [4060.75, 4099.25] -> 8.61 angstrom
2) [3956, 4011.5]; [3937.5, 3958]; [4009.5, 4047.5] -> 2.08 angstrom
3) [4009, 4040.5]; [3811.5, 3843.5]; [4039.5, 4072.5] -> -3.36 angstrom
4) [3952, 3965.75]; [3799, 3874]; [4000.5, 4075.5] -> 2.72 angstrom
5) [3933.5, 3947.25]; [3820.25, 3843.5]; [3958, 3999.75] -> 3.24 angstrom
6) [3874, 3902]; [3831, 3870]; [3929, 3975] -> -3.54 angstrom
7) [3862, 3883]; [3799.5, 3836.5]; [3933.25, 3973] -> -3.80 angstrom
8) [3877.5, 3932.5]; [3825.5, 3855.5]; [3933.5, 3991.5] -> -4.46 angstrom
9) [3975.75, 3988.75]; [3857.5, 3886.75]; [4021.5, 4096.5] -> 0.09 angstrom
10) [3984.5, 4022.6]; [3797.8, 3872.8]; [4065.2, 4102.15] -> -3.24 angstrom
